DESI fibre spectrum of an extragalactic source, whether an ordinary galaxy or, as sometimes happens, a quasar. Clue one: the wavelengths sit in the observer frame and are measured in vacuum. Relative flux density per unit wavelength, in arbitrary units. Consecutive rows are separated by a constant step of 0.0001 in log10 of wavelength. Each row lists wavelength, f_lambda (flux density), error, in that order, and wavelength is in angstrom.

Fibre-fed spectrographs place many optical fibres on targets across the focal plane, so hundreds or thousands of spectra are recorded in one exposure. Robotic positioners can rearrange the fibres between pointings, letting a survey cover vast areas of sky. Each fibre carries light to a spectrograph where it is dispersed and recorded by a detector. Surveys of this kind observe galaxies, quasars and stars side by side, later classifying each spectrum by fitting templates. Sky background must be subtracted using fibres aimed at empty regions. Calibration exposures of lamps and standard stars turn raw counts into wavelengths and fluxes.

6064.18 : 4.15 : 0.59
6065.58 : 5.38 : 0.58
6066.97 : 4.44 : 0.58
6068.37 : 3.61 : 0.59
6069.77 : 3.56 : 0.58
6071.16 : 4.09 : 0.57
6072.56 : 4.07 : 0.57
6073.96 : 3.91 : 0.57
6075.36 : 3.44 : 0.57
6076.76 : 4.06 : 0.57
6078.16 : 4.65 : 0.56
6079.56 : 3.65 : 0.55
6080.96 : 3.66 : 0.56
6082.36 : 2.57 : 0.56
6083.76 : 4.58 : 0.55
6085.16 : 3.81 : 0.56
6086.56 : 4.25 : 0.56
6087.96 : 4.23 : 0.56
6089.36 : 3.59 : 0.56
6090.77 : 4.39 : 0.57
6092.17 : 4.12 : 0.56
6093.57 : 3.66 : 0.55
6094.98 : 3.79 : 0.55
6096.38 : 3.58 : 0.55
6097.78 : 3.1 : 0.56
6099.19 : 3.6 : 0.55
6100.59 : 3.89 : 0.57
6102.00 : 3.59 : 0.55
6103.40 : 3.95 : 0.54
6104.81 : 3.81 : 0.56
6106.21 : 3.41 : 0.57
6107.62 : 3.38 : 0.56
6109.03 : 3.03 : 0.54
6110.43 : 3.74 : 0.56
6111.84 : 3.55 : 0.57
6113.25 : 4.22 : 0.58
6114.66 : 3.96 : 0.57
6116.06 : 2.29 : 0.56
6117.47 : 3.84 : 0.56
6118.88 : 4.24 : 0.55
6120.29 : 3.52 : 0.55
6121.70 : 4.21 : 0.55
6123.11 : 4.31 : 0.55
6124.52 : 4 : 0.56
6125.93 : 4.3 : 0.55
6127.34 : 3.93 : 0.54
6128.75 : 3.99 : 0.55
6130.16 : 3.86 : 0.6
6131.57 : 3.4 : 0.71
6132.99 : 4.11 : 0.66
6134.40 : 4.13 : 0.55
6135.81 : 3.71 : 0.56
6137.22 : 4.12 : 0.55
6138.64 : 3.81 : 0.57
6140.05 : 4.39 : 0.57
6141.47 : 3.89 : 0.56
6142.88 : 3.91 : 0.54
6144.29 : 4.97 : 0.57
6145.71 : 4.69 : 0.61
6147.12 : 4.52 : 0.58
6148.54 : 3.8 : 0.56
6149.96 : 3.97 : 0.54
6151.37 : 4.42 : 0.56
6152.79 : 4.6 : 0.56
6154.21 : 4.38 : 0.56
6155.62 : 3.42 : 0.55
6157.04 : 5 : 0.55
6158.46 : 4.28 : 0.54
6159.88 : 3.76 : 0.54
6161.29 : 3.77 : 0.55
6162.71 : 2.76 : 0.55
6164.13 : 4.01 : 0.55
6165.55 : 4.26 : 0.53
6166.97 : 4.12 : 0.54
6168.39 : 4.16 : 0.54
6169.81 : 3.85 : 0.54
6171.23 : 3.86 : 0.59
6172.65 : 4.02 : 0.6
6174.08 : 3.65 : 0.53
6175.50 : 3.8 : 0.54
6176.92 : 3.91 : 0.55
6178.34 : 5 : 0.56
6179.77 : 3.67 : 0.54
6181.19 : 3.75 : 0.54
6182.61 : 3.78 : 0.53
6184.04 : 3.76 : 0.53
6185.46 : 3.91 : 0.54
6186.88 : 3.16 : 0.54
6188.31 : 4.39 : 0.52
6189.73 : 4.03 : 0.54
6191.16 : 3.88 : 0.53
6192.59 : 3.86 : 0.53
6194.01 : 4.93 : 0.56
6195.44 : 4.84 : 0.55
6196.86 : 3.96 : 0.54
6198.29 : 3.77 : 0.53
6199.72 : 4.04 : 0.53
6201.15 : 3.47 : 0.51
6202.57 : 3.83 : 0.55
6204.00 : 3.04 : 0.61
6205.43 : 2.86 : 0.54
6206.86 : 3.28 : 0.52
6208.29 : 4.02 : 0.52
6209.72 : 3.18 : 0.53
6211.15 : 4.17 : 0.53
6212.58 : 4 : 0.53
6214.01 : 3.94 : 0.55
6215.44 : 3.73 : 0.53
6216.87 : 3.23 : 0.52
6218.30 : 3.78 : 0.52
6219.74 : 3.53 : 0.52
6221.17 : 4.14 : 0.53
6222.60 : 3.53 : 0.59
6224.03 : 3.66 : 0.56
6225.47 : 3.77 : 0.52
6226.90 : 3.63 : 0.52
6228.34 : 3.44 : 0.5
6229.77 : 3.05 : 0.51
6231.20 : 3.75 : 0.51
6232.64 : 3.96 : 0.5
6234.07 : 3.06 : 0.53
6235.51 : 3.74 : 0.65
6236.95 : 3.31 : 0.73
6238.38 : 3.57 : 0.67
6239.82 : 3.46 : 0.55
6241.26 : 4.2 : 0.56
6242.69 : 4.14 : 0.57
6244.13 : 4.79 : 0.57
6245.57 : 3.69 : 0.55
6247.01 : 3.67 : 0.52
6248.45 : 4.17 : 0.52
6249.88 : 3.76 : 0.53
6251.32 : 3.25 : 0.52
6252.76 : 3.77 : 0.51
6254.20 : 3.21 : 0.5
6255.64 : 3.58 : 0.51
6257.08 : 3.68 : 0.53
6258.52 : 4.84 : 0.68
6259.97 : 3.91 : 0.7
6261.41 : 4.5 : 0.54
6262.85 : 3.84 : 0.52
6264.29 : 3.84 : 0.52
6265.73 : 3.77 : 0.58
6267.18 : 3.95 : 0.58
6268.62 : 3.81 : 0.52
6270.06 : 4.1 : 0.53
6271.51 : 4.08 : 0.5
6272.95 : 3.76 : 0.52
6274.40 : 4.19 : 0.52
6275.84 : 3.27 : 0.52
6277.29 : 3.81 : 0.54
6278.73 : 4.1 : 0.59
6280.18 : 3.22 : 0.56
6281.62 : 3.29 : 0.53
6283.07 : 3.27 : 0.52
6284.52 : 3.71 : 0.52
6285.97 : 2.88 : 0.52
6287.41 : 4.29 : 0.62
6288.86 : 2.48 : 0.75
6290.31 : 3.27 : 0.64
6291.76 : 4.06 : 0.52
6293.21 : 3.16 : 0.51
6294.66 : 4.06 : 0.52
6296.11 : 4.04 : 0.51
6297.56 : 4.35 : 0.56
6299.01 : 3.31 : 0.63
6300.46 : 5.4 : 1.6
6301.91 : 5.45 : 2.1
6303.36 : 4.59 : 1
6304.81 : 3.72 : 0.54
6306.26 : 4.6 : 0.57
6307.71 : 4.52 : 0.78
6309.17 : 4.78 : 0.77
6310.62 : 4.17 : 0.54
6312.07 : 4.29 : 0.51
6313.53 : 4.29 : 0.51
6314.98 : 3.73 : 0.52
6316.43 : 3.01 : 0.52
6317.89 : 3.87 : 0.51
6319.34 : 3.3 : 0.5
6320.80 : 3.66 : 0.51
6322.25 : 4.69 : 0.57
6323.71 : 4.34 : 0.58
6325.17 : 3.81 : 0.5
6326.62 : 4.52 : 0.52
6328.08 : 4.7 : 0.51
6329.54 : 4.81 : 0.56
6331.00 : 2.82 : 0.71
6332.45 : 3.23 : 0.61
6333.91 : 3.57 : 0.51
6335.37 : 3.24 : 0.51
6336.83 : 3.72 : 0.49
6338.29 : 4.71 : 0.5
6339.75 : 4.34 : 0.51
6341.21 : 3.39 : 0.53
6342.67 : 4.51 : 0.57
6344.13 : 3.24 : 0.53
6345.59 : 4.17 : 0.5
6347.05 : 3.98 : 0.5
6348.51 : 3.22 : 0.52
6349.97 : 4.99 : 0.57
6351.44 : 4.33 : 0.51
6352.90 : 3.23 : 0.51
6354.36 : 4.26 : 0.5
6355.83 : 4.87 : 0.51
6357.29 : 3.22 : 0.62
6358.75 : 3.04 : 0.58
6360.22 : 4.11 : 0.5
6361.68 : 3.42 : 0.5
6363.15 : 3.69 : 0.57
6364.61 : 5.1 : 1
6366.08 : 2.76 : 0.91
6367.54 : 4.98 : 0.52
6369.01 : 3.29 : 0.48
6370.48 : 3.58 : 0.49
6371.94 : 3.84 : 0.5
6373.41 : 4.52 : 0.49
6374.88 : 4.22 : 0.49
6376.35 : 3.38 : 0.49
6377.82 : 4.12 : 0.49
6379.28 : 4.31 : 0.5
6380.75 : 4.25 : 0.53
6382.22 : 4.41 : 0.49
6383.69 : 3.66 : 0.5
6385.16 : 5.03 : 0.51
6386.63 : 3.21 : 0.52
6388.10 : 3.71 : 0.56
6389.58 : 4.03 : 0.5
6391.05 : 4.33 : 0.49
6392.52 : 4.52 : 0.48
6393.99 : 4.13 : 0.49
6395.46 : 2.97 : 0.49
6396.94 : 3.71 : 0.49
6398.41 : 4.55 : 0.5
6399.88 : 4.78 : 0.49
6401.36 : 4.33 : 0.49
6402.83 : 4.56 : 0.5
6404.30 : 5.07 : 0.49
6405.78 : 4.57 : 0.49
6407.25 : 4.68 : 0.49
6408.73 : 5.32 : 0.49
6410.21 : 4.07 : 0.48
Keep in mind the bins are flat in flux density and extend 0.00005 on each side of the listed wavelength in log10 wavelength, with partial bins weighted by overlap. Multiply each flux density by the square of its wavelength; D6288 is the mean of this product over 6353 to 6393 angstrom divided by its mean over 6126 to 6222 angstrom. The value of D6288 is 1.1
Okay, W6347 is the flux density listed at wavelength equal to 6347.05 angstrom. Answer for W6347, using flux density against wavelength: 3.98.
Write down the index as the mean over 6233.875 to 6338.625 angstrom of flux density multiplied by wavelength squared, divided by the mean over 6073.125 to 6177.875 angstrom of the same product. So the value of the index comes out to 1.0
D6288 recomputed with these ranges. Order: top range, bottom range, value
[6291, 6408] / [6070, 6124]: 1.17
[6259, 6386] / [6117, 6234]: 1.06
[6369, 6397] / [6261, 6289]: 1.11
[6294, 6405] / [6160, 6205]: 1.10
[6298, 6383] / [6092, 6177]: 1.10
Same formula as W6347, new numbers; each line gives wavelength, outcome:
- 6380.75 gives 4.25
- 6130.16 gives 3.86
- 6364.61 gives 5.1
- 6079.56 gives 3.65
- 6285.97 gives 2.88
